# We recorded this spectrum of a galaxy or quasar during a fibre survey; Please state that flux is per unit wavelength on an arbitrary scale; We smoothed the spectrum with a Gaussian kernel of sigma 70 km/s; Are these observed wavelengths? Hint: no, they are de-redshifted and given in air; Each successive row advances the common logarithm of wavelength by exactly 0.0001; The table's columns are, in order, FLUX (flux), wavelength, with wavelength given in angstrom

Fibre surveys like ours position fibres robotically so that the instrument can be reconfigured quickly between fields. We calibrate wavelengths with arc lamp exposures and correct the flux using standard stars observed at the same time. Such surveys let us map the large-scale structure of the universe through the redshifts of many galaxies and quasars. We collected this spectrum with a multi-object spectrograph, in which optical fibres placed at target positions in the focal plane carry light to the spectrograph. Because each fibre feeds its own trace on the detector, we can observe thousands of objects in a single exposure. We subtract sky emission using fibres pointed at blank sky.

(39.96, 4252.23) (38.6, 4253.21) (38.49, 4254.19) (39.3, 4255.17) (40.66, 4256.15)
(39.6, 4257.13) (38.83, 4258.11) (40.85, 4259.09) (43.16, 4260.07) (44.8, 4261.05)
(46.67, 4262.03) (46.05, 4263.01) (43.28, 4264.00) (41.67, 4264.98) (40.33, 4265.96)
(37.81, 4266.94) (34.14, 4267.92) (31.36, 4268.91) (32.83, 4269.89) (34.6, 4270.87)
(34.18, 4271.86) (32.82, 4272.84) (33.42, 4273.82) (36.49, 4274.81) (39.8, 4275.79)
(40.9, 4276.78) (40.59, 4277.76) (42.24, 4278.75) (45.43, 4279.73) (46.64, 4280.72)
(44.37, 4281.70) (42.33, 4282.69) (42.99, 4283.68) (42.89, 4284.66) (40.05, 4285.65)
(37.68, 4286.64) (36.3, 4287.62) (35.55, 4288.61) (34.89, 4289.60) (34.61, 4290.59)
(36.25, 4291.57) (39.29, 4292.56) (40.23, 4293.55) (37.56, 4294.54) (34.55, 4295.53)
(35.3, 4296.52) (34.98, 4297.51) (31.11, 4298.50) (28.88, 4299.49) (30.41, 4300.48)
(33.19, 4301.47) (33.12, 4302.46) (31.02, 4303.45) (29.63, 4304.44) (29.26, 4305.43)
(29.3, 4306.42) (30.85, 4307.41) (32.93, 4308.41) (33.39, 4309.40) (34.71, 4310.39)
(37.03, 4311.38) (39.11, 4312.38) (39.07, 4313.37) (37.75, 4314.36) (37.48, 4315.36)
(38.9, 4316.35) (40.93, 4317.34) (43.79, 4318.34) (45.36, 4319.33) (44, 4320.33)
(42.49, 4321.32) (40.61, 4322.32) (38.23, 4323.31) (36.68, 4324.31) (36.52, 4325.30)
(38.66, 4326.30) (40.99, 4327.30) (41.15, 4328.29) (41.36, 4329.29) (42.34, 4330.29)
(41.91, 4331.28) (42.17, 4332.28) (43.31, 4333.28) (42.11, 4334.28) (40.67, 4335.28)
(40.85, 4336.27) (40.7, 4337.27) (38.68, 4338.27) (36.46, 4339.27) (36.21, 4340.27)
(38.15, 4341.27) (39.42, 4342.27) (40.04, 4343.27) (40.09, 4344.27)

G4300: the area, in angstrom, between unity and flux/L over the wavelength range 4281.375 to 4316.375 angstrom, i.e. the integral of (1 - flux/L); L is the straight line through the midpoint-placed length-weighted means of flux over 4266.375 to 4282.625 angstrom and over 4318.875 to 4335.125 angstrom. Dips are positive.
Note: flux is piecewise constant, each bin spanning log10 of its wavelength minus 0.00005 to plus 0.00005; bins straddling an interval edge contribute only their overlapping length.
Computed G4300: 3.4 angstrom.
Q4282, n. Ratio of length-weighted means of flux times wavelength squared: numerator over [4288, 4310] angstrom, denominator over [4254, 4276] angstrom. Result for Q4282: 0.9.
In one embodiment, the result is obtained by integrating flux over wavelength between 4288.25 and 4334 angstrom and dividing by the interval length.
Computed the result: 37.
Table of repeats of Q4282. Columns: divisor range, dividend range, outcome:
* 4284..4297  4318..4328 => 1.11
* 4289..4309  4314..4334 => 1.24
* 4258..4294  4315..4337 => 1.07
